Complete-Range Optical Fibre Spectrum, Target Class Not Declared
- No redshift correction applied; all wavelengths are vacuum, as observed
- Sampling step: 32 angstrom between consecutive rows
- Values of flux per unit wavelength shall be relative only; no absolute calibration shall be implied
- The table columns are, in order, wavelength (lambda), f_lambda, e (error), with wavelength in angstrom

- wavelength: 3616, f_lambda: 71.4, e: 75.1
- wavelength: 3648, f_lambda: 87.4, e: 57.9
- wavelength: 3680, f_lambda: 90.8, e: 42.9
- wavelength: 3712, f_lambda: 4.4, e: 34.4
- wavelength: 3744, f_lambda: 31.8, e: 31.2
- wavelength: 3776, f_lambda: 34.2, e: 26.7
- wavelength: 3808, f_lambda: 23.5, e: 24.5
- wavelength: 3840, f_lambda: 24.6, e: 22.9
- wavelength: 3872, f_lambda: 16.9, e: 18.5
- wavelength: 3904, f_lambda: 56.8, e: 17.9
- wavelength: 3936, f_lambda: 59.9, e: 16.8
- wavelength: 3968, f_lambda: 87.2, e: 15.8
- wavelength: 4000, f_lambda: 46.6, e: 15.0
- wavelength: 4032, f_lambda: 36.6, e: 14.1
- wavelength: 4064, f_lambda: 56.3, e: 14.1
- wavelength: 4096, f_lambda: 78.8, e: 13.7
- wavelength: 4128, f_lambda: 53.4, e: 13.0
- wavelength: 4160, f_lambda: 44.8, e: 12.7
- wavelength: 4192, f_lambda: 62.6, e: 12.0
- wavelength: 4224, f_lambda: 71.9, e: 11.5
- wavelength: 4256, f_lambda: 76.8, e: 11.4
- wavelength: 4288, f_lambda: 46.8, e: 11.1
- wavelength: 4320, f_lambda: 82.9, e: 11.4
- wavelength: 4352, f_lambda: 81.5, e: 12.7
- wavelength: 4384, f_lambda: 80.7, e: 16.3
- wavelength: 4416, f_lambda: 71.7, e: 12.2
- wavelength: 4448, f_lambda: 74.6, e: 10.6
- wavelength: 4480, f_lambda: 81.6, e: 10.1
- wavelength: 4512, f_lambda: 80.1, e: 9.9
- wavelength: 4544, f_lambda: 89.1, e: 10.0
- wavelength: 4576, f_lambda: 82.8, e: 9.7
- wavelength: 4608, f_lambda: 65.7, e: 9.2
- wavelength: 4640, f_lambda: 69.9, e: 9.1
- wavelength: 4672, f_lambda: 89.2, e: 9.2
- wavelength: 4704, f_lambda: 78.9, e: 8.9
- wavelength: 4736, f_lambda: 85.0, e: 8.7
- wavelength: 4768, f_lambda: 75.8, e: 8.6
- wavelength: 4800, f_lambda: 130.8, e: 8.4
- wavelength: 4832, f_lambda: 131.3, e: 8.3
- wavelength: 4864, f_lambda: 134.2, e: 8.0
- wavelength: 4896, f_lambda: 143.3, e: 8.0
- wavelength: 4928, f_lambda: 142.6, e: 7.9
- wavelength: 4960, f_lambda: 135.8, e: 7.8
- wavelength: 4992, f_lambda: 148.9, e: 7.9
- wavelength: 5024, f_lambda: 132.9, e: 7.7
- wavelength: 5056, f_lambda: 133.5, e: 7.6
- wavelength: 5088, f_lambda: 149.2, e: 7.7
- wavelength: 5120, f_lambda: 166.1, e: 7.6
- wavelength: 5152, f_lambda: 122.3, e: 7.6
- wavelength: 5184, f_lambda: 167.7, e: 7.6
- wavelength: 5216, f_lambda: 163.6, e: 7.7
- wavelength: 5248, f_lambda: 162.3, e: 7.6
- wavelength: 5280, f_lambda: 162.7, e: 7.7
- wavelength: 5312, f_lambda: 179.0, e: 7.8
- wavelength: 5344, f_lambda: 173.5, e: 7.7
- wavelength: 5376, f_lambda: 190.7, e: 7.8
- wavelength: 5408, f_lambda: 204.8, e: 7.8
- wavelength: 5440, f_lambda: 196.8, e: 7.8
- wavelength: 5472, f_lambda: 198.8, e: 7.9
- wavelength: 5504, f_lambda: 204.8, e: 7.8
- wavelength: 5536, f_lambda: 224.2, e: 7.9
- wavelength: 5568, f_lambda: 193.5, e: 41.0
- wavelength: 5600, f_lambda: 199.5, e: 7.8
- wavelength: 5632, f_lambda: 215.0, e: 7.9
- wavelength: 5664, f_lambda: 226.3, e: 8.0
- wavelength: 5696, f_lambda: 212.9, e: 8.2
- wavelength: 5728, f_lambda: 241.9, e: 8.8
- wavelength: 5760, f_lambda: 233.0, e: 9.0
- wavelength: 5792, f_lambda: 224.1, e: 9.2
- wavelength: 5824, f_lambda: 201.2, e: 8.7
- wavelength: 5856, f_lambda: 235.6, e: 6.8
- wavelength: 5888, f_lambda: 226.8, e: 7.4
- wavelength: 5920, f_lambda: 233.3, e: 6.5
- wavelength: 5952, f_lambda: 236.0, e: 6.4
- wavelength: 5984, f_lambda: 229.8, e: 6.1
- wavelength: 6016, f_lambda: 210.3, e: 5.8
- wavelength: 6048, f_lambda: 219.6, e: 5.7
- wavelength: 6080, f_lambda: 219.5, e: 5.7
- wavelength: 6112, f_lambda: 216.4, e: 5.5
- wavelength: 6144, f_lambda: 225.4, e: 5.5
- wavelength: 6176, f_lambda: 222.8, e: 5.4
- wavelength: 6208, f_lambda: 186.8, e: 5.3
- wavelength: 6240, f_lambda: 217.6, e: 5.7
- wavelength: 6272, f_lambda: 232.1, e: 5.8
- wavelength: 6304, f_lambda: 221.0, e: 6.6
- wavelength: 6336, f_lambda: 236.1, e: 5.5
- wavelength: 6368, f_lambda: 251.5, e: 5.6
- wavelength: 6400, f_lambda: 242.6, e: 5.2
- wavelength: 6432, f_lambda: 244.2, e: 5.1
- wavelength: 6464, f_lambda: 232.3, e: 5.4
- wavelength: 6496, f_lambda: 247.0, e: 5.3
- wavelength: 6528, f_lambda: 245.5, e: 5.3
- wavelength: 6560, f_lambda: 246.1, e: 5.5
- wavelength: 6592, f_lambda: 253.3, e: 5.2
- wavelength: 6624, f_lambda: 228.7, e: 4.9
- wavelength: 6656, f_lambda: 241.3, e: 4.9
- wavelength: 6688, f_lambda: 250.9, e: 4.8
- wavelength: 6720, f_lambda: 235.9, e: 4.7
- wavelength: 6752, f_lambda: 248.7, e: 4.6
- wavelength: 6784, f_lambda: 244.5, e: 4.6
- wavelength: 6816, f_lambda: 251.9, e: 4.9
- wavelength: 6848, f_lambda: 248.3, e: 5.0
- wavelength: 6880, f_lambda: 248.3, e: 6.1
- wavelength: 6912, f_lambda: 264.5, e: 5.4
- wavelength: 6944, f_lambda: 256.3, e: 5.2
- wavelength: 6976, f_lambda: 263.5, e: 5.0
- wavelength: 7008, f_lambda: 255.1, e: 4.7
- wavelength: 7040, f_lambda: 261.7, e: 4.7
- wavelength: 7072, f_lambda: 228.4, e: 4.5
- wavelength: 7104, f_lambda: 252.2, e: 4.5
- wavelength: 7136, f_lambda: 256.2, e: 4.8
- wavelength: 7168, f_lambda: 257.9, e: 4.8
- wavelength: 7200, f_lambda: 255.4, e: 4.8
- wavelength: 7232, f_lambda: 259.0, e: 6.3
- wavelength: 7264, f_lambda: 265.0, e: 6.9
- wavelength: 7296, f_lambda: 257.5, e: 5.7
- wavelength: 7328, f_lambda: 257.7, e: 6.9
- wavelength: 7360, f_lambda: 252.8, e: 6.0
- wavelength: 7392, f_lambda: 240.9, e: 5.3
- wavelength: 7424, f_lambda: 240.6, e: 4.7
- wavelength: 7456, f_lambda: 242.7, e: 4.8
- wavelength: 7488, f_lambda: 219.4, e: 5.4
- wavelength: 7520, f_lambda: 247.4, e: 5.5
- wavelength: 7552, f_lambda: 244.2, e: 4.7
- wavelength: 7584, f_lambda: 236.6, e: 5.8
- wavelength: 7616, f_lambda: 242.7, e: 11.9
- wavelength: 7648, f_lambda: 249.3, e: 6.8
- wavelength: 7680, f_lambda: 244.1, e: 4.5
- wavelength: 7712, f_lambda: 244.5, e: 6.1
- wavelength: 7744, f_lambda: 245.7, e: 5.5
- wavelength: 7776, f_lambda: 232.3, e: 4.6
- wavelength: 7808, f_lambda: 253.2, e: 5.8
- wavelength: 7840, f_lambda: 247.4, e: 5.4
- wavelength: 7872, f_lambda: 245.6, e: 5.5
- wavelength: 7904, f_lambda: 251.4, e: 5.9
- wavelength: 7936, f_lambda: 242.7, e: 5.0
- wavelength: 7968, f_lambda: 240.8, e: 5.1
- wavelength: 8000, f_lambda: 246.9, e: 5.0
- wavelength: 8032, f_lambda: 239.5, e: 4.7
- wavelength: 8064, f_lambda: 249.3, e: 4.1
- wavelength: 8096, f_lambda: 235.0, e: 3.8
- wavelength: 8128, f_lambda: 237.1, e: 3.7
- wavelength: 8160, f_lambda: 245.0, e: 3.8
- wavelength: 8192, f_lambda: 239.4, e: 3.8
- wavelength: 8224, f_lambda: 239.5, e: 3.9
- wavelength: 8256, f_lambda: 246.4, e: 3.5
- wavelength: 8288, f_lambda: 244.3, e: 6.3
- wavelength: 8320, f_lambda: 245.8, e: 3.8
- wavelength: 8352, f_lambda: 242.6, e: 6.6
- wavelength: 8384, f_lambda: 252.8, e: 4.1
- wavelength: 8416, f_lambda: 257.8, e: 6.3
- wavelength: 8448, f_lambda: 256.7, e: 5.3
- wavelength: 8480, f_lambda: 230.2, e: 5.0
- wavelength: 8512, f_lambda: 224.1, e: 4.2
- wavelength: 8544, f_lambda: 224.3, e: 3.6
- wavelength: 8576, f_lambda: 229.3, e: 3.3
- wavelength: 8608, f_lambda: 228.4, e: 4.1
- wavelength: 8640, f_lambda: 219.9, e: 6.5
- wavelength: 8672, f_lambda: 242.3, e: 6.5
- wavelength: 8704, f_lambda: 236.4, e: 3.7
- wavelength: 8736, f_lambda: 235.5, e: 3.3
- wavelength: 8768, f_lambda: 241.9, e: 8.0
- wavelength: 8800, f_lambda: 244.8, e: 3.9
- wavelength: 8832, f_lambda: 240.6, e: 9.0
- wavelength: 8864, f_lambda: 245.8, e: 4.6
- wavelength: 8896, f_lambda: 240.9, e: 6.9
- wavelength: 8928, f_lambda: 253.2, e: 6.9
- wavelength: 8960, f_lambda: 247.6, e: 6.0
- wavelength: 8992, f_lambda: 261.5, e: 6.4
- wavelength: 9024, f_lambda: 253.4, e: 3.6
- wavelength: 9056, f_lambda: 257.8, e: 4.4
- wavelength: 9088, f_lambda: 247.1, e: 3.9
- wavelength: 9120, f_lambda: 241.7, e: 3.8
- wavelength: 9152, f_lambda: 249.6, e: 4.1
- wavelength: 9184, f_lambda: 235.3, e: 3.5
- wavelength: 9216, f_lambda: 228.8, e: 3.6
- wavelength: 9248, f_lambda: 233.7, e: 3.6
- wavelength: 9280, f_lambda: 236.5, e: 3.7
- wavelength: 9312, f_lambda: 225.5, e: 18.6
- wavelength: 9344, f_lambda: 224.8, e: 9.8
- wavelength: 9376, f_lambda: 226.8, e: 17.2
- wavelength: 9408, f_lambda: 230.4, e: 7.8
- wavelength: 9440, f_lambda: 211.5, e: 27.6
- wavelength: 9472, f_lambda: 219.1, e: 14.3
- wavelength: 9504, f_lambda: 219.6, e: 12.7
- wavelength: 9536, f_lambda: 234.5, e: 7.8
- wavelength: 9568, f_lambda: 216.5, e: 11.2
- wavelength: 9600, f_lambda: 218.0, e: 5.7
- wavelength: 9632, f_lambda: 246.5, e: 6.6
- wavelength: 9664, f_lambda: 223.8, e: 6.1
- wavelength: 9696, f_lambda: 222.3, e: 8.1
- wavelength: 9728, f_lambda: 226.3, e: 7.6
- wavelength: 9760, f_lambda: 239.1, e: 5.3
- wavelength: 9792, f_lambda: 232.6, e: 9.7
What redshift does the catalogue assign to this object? 0.199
